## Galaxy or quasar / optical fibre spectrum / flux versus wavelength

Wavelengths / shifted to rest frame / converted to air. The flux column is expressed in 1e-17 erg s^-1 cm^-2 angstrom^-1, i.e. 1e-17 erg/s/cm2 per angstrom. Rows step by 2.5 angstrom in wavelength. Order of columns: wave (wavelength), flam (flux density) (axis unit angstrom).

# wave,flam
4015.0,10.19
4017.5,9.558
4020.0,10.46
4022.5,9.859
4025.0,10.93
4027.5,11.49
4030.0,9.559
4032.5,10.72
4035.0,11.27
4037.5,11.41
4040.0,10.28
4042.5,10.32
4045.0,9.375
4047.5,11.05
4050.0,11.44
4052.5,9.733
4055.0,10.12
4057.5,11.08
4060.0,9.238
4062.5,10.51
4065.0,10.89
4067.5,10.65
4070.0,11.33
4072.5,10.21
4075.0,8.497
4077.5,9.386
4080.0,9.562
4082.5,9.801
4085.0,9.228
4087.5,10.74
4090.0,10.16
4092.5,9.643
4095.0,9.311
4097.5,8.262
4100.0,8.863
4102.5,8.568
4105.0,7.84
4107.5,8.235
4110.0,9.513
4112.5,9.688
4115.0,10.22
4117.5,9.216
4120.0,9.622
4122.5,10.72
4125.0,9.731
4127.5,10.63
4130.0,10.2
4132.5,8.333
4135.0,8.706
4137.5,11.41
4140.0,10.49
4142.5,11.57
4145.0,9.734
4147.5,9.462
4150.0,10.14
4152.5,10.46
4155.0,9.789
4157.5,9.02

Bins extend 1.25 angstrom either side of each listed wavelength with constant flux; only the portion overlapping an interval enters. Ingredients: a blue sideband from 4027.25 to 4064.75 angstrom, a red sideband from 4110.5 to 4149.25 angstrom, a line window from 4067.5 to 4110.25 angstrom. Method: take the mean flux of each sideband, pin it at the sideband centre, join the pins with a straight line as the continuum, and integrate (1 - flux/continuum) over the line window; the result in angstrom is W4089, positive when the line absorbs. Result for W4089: 3.5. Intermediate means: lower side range 10.5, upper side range 9.98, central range 9.4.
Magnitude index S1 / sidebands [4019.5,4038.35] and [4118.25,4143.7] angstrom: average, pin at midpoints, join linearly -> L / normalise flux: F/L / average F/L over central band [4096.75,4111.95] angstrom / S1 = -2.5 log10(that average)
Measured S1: 0.19 mag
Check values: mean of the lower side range 10.7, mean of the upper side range 10.1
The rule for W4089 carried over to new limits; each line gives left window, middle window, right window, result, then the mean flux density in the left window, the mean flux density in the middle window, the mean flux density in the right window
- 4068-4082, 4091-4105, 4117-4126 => 1.4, 9.84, 8.85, 9.88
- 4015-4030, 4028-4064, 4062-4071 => 0.6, 10.4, 10.5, 10.9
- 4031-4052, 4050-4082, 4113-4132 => 1.0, 10.7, 10.1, 9.97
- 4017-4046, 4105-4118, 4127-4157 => 1.2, 10.5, 9.24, 10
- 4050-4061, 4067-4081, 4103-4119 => -0.1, 10.2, 9.91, 9.1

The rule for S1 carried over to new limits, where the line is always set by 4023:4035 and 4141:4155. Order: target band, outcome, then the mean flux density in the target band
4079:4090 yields 0.064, 9.88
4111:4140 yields 0.047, 9.89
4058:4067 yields 0.025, 10.3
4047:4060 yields 0.007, 10.5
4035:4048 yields 0.011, 10.5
